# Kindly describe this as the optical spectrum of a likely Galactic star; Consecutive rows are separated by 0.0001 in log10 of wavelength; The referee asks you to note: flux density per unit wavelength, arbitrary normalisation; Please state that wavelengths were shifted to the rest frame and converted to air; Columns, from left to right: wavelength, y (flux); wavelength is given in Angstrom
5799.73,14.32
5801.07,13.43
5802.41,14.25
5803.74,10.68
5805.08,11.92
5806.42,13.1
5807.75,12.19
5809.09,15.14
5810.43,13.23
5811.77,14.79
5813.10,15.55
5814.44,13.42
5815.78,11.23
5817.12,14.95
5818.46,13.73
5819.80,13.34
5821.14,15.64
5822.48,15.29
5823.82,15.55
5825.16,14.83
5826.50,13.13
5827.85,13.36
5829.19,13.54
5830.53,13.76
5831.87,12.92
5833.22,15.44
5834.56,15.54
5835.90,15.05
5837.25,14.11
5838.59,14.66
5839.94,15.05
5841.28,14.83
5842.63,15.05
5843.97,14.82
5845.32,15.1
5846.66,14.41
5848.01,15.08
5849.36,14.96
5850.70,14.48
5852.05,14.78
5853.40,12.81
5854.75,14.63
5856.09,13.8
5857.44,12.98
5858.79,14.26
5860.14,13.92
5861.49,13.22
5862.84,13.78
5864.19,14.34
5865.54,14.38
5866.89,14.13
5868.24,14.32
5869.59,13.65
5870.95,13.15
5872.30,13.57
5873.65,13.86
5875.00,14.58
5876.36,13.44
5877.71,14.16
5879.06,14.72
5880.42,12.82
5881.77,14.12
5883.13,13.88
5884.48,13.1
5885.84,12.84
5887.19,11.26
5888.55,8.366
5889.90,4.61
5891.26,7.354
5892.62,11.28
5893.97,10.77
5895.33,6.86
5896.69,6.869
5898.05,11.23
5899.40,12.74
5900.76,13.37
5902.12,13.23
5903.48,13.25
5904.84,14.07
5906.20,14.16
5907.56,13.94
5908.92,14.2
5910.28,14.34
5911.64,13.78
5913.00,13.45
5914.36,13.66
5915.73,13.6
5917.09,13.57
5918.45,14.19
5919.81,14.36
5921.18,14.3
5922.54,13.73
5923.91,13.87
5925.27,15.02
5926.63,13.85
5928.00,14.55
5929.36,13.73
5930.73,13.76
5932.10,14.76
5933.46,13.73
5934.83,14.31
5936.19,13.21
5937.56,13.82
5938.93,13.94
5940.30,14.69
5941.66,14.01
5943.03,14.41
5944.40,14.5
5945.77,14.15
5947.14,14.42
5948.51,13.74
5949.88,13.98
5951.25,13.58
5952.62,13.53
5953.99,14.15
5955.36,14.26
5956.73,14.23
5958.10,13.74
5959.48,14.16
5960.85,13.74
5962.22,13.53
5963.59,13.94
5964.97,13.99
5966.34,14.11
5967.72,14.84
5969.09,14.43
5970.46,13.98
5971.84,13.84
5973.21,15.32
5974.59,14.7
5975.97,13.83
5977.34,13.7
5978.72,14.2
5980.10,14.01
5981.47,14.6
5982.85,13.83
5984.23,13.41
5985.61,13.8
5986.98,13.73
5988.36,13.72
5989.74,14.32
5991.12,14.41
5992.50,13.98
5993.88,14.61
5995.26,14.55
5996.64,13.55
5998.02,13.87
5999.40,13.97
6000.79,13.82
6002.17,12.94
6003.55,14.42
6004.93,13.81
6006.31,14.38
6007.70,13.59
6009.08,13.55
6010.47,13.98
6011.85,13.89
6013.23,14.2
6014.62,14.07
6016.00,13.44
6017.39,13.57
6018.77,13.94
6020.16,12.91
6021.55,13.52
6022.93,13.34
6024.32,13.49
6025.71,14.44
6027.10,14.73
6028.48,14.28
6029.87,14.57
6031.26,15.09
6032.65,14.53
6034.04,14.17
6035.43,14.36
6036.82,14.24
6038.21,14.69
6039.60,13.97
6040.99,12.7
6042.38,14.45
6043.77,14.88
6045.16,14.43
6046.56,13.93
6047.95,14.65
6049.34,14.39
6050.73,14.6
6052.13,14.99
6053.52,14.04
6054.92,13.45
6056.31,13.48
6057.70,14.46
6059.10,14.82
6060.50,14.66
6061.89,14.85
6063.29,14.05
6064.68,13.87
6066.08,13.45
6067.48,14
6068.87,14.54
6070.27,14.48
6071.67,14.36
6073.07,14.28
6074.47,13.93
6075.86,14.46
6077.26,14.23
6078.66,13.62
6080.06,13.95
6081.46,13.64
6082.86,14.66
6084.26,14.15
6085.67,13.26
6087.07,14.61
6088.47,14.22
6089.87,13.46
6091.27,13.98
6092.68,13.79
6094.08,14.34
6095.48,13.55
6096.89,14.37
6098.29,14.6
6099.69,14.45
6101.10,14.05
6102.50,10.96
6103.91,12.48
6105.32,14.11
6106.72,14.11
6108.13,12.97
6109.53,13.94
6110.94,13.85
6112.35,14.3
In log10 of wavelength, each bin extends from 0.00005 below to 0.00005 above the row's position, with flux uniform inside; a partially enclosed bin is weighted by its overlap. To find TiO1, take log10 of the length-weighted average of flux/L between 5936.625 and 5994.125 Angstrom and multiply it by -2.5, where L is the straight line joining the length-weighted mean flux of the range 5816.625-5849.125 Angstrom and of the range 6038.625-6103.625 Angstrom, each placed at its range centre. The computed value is 0.02 mag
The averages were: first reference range 14.6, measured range 14.1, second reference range 14.1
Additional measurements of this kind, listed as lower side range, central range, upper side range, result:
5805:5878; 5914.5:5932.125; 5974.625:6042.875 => 0.00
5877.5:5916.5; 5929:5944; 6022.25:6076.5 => -0.11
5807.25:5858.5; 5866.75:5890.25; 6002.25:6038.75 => 0.11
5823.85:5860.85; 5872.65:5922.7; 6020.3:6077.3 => 0.14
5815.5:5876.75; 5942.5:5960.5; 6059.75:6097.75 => 0.01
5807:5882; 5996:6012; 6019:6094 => 0.03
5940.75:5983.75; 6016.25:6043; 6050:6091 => 0.01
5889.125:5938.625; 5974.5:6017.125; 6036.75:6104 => -0.04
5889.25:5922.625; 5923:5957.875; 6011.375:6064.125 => -0.11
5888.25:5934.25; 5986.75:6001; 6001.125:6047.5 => -0.03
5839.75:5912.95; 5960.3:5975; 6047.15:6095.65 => -0.05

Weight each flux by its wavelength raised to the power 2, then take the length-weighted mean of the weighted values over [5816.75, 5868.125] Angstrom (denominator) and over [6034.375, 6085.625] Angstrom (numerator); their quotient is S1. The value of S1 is 1.06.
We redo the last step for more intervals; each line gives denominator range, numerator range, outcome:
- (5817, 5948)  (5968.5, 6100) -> 1.09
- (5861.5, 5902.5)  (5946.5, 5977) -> 1.18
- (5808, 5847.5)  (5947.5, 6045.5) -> 1.03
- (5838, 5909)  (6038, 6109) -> 1.15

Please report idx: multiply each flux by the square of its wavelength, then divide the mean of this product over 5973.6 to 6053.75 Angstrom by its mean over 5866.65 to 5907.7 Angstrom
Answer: 1.2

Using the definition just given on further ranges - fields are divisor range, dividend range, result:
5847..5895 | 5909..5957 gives 1.10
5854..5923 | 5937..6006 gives 1.12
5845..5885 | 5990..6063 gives 1.06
